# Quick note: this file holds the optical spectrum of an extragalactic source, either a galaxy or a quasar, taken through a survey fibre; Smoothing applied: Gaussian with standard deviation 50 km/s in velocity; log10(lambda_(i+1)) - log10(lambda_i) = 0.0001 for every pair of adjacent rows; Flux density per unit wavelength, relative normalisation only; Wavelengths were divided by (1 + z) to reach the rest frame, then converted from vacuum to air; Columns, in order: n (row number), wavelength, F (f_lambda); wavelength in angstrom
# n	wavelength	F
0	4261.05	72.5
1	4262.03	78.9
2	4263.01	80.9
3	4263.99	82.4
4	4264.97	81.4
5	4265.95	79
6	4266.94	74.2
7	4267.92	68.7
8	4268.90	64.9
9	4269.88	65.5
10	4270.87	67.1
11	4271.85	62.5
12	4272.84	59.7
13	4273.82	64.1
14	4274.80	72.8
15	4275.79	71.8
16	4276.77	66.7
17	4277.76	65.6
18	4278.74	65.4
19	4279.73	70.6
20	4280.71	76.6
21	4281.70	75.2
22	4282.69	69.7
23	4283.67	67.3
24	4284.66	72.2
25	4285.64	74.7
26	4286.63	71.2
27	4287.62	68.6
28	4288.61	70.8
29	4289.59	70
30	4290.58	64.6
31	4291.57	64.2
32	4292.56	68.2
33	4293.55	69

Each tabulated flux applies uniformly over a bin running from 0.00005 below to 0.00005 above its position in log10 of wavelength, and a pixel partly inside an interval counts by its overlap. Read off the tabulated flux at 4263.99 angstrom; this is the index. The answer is 82.4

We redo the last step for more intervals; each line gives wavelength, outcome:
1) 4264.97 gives 81.4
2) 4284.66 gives 72.2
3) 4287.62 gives 68.6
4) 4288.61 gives 70.8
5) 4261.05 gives 72.5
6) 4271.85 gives 62.5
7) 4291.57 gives 64.2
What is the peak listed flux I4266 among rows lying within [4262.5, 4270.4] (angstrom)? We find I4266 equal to 82.4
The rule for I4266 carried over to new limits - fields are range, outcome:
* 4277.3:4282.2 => 76.6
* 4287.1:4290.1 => 70.8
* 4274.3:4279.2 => 72.8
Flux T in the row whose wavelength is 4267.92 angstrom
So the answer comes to 68.7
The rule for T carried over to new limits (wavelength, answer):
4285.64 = 74.7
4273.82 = 64.1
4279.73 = 70.6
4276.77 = 66.7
